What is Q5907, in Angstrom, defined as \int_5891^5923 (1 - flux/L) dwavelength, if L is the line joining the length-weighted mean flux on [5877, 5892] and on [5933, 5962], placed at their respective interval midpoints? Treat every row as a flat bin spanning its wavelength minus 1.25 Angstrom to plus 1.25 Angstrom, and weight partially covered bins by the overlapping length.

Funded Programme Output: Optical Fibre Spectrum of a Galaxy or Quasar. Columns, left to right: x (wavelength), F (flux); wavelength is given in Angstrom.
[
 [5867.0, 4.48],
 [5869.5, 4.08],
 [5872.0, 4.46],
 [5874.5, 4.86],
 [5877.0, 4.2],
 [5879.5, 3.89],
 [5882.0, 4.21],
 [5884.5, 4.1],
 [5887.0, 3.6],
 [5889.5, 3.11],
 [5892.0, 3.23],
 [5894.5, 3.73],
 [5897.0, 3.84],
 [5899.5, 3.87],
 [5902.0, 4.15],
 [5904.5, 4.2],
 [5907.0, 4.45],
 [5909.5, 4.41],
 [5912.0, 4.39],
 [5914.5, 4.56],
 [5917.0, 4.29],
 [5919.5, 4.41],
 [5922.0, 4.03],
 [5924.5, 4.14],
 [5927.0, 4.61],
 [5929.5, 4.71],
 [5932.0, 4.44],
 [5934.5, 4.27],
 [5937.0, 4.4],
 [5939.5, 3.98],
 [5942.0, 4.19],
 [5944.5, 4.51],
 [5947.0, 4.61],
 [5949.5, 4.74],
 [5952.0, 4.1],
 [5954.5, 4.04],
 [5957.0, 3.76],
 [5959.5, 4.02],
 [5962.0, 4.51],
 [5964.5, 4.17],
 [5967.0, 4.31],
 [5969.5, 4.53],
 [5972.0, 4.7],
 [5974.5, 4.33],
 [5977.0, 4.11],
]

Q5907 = -1.47 Angstrom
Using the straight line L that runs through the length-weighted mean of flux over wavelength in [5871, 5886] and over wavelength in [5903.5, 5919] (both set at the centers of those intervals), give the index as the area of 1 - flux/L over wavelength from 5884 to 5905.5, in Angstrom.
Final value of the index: 2.92 Angstrom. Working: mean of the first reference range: 4.27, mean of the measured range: 3.74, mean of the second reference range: 4.39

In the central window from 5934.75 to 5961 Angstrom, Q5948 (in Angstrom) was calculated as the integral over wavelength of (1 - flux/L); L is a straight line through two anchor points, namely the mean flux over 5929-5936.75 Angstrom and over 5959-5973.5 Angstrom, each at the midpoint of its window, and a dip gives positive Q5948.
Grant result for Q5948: 1.1 Angstrom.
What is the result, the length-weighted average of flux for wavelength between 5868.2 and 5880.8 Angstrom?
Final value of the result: 4.3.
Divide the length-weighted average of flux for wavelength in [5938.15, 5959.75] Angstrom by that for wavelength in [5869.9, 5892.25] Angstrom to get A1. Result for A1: 1.06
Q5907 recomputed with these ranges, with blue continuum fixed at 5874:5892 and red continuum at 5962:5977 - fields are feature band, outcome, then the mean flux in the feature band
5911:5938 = -1.61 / 4.39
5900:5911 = -0.66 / 4.27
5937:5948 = -0.22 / 4.32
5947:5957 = 0.06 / 4.27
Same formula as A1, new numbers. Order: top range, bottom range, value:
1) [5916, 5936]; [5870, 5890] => 1.07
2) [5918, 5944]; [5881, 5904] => 1.15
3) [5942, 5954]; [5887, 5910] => 1.15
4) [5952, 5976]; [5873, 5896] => 1.09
